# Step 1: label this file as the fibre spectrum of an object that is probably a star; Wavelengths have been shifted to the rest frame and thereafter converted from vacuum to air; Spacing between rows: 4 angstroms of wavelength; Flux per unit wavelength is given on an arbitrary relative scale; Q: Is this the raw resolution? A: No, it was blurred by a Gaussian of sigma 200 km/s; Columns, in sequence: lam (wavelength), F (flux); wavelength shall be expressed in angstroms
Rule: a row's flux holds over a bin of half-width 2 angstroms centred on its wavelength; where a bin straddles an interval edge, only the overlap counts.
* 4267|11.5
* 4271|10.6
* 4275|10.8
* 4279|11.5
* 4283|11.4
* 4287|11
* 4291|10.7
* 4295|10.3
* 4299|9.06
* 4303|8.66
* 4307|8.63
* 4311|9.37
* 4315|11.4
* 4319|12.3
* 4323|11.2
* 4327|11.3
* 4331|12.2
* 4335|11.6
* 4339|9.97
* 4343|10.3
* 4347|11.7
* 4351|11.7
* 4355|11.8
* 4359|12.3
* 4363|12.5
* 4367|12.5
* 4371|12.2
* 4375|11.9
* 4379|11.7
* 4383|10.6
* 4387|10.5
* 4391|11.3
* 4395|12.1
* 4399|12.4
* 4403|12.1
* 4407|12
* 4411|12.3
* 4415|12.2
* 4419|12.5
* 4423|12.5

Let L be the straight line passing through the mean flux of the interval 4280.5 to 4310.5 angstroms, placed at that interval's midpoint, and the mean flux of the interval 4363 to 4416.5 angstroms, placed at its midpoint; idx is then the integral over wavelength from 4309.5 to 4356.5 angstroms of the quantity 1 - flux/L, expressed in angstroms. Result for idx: -2.4 angstroms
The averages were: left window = 9.96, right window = 11.9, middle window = 11.3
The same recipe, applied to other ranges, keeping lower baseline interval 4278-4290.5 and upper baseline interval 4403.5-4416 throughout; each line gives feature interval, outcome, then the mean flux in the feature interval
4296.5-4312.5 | 3.39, 8.96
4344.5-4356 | 0.04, 11.7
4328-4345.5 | 0.83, 11.1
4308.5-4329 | 0.75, 11.1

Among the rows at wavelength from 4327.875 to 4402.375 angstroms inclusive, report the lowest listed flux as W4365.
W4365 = 9.97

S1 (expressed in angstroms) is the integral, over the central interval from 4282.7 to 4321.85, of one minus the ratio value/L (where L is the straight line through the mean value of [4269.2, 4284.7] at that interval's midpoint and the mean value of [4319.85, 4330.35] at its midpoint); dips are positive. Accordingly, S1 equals 3.60 angstroms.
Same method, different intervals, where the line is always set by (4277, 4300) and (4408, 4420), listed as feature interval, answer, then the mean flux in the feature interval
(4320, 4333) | -0.5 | 11.6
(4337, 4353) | 0.7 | 10.9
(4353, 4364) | -0.5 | 12.2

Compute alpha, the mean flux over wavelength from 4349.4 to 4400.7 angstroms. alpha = 11.8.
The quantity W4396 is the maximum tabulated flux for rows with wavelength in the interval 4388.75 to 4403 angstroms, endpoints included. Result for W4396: 12.4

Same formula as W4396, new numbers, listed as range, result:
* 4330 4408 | 12.5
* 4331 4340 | 12.2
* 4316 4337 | 12.3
